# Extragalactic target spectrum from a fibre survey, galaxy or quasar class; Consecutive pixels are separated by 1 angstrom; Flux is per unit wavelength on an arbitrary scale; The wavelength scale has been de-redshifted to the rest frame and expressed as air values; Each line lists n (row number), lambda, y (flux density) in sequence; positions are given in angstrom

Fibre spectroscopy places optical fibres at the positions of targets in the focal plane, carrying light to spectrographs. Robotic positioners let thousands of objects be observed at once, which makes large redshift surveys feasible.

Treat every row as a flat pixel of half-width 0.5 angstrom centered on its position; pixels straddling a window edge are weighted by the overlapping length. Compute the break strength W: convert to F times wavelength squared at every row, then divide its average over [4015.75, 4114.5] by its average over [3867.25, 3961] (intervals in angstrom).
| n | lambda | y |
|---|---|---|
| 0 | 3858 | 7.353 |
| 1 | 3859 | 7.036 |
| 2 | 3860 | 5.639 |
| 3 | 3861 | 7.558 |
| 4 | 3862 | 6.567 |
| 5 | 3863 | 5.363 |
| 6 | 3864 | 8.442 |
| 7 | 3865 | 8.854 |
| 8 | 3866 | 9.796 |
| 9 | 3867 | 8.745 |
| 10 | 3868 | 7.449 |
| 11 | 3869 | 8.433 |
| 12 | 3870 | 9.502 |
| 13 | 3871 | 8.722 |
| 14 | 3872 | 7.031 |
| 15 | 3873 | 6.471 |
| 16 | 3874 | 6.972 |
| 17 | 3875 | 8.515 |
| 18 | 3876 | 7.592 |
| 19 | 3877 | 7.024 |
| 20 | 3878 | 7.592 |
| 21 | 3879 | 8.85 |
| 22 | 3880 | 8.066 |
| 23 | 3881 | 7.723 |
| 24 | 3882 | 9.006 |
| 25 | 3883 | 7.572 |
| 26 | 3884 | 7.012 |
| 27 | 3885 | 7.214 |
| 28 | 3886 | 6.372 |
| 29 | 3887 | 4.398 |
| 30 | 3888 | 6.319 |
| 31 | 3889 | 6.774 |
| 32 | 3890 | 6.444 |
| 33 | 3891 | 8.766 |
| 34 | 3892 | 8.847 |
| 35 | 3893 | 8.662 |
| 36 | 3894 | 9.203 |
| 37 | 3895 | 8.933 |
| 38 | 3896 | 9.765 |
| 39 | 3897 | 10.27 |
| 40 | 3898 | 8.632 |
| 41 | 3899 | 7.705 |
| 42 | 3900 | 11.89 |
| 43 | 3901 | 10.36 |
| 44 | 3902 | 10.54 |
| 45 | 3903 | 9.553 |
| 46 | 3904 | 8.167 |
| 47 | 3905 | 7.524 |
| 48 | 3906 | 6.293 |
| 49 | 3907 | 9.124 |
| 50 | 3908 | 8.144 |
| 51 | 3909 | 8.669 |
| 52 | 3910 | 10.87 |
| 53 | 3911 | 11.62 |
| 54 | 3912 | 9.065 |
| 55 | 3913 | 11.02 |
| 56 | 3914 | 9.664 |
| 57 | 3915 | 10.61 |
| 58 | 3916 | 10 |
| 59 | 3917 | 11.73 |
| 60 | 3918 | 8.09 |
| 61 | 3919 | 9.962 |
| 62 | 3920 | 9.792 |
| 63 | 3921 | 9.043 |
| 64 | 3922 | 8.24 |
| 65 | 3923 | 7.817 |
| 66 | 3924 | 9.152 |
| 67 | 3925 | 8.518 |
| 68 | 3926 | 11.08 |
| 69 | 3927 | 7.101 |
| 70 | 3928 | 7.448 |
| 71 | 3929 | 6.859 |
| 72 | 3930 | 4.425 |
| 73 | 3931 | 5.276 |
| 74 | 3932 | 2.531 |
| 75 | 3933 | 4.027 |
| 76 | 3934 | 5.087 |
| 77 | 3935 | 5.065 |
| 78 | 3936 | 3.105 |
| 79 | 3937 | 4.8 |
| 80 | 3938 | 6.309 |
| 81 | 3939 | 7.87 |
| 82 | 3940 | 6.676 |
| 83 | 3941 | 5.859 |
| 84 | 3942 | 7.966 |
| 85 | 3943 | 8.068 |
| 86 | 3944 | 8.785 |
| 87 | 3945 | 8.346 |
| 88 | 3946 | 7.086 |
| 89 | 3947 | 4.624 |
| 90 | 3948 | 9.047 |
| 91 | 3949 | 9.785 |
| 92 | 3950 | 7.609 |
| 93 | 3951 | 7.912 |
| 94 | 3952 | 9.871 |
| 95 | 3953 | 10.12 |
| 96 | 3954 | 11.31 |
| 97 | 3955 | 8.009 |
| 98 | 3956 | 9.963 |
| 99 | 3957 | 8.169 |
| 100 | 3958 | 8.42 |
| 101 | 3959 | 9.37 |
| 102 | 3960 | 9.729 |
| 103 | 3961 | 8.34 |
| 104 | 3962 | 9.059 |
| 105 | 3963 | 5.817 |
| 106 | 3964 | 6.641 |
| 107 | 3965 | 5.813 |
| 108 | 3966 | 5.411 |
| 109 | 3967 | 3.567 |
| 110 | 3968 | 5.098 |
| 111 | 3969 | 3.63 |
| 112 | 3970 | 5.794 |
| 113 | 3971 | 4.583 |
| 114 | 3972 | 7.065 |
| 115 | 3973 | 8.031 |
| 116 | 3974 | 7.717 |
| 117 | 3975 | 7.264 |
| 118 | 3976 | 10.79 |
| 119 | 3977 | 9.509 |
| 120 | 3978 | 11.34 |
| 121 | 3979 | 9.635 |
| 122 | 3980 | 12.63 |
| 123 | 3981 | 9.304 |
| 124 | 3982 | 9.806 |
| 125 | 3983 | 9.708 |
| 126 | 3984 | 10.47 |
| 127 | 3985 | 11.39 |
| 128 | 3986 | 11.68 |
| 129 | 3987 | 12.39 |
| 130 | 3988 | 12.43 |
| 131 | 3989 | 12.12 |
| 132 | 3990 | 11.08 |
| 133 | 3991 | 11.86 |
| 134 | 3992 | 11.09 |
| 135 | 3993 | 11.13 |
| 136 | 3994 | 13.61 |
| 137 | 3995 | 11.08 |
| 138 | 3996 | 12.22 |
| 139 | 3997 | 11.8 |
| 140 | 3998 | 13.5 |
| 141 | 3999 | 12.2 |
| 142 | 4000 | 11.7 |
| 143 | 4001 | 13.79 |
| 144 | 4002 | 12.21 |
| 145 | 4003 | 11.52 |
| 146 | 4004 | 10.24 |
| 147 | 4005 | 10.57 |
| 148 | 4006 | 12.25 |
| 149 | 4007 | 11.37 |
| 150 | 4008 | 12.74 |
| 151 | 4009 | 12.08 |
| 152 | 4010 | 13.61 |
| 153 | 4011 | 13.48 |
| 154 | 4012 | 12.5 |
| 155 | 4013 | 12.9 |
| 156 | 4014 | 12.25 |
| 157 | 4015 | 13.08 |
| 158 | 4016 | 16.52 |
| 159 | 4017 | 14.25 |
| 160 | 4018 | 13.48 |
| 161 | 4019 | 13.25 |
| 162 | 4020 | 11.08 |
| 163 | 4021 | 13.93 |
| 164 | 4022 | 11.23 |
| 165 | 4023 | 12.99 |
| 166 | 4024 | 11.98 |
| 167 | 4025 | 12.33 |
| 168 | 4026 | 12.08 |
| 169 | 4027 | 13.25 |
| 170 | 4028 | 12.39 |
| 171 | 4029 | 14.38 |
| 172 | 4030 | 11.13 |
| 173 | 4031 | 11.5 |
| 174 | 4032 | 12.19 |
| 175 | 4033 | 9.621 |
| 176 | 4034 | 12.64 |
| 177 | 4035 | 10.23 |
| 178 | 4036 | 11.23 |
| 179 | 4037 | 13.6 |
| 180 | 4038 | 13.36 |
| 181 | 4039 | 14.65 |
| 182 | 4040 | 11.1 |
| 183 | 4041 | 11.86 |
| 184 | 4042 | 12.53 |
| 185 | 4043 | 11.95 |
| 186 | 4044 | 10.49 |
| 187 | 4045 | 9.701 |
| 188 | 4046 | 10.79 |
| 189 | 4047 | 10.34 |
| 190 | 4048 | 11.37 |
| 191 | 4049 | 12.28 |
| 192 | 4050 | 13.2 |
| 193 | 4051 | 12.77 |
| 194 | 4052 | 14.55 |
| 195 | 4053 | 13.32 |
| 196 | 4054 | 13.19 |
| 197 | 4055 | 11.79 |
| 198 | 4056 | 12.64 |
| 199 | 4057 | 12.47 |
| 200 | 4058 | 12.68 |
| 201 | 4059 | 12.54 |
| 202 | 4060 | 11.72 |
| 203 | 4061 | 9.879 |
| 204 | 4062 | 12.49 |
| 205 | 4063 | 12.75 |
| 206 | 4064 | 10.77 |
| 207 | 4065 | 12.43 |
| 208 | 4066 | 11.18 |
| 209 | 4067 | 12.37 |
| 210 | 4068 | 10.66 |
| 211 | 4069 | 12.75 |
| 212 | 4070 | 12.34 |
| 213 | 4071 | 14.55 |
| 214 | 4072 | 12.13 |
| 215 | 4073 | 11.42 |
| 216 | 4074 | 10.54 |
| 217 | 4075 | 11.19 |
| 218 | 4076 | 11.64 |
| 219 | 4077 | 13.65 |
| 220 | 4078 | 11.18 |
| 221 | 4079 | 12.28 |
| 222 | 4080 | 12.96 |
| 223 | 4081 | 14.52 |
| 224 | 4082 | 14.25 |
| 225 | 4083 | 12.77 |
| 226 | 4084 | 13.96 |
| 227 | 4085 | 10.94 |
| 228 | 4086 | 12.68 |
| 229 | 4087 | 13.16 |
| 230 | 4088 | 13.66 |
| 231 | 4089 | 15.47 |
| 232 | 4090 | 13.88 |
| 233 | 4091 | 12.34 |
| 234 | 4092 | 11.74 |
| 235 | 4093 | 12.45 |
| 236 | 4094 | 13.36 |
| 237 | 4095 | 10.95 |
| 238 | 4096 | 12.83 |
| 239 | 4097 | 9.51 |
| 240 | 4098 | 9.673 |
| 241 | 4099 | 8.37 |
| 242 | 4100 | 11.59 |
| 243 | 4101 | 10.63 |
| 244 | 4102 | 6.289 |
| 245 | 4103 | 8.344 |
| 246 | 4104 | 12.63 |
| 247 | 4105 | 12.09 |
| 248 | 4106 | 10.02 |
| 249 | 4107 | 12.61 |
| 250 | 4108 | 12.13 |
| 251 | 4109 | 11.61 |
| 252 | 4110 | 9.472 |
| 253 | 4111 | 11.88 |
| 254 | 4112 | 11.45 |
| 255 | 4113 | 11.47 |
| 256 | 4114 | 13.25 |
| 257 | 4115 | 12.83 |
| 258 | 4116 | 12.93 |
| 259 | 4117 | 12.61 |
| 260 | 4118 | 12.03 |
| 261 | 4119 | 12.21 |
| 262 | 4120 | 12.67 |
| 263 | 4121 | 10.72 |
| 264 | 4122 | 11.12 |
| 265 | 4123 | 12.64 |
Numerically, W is 1.60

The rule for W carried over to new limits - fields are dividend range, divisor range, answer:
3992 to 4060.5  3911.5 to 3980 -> 1.65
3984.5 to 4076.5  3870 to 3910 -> 1.60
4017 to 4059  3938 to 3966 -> 1.58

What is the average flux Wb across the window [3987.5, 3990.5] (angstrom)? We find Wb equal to 11.9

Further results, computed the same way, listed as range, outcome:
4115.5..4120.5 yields 12.5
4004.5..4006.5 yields 11.4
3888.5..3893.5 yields 7.9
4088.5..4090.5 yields 14.7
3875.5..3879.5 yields 7.76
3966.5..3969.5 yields 4.1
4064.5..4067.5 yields 12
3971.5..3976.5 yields 8.17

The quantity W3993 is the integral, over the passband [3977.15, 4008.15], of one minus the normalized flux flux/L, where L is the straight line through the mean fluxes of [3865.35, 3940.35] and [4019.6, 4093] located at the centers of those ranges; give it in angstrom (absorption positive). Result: -2.9 angstrom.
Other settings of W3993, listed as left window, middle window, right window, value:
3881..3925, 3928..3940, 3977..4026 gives 5.6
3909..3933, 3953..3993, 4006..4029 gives 7.4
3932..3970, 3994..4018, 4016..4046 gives -4.3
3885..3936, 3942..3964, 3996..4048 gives 2.9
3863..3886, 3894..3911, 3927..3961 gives -3.5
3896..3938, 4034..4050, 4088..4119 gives -2.0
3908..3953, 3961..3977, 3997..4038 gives 5.4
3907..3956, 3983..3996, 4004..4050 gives -1.3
